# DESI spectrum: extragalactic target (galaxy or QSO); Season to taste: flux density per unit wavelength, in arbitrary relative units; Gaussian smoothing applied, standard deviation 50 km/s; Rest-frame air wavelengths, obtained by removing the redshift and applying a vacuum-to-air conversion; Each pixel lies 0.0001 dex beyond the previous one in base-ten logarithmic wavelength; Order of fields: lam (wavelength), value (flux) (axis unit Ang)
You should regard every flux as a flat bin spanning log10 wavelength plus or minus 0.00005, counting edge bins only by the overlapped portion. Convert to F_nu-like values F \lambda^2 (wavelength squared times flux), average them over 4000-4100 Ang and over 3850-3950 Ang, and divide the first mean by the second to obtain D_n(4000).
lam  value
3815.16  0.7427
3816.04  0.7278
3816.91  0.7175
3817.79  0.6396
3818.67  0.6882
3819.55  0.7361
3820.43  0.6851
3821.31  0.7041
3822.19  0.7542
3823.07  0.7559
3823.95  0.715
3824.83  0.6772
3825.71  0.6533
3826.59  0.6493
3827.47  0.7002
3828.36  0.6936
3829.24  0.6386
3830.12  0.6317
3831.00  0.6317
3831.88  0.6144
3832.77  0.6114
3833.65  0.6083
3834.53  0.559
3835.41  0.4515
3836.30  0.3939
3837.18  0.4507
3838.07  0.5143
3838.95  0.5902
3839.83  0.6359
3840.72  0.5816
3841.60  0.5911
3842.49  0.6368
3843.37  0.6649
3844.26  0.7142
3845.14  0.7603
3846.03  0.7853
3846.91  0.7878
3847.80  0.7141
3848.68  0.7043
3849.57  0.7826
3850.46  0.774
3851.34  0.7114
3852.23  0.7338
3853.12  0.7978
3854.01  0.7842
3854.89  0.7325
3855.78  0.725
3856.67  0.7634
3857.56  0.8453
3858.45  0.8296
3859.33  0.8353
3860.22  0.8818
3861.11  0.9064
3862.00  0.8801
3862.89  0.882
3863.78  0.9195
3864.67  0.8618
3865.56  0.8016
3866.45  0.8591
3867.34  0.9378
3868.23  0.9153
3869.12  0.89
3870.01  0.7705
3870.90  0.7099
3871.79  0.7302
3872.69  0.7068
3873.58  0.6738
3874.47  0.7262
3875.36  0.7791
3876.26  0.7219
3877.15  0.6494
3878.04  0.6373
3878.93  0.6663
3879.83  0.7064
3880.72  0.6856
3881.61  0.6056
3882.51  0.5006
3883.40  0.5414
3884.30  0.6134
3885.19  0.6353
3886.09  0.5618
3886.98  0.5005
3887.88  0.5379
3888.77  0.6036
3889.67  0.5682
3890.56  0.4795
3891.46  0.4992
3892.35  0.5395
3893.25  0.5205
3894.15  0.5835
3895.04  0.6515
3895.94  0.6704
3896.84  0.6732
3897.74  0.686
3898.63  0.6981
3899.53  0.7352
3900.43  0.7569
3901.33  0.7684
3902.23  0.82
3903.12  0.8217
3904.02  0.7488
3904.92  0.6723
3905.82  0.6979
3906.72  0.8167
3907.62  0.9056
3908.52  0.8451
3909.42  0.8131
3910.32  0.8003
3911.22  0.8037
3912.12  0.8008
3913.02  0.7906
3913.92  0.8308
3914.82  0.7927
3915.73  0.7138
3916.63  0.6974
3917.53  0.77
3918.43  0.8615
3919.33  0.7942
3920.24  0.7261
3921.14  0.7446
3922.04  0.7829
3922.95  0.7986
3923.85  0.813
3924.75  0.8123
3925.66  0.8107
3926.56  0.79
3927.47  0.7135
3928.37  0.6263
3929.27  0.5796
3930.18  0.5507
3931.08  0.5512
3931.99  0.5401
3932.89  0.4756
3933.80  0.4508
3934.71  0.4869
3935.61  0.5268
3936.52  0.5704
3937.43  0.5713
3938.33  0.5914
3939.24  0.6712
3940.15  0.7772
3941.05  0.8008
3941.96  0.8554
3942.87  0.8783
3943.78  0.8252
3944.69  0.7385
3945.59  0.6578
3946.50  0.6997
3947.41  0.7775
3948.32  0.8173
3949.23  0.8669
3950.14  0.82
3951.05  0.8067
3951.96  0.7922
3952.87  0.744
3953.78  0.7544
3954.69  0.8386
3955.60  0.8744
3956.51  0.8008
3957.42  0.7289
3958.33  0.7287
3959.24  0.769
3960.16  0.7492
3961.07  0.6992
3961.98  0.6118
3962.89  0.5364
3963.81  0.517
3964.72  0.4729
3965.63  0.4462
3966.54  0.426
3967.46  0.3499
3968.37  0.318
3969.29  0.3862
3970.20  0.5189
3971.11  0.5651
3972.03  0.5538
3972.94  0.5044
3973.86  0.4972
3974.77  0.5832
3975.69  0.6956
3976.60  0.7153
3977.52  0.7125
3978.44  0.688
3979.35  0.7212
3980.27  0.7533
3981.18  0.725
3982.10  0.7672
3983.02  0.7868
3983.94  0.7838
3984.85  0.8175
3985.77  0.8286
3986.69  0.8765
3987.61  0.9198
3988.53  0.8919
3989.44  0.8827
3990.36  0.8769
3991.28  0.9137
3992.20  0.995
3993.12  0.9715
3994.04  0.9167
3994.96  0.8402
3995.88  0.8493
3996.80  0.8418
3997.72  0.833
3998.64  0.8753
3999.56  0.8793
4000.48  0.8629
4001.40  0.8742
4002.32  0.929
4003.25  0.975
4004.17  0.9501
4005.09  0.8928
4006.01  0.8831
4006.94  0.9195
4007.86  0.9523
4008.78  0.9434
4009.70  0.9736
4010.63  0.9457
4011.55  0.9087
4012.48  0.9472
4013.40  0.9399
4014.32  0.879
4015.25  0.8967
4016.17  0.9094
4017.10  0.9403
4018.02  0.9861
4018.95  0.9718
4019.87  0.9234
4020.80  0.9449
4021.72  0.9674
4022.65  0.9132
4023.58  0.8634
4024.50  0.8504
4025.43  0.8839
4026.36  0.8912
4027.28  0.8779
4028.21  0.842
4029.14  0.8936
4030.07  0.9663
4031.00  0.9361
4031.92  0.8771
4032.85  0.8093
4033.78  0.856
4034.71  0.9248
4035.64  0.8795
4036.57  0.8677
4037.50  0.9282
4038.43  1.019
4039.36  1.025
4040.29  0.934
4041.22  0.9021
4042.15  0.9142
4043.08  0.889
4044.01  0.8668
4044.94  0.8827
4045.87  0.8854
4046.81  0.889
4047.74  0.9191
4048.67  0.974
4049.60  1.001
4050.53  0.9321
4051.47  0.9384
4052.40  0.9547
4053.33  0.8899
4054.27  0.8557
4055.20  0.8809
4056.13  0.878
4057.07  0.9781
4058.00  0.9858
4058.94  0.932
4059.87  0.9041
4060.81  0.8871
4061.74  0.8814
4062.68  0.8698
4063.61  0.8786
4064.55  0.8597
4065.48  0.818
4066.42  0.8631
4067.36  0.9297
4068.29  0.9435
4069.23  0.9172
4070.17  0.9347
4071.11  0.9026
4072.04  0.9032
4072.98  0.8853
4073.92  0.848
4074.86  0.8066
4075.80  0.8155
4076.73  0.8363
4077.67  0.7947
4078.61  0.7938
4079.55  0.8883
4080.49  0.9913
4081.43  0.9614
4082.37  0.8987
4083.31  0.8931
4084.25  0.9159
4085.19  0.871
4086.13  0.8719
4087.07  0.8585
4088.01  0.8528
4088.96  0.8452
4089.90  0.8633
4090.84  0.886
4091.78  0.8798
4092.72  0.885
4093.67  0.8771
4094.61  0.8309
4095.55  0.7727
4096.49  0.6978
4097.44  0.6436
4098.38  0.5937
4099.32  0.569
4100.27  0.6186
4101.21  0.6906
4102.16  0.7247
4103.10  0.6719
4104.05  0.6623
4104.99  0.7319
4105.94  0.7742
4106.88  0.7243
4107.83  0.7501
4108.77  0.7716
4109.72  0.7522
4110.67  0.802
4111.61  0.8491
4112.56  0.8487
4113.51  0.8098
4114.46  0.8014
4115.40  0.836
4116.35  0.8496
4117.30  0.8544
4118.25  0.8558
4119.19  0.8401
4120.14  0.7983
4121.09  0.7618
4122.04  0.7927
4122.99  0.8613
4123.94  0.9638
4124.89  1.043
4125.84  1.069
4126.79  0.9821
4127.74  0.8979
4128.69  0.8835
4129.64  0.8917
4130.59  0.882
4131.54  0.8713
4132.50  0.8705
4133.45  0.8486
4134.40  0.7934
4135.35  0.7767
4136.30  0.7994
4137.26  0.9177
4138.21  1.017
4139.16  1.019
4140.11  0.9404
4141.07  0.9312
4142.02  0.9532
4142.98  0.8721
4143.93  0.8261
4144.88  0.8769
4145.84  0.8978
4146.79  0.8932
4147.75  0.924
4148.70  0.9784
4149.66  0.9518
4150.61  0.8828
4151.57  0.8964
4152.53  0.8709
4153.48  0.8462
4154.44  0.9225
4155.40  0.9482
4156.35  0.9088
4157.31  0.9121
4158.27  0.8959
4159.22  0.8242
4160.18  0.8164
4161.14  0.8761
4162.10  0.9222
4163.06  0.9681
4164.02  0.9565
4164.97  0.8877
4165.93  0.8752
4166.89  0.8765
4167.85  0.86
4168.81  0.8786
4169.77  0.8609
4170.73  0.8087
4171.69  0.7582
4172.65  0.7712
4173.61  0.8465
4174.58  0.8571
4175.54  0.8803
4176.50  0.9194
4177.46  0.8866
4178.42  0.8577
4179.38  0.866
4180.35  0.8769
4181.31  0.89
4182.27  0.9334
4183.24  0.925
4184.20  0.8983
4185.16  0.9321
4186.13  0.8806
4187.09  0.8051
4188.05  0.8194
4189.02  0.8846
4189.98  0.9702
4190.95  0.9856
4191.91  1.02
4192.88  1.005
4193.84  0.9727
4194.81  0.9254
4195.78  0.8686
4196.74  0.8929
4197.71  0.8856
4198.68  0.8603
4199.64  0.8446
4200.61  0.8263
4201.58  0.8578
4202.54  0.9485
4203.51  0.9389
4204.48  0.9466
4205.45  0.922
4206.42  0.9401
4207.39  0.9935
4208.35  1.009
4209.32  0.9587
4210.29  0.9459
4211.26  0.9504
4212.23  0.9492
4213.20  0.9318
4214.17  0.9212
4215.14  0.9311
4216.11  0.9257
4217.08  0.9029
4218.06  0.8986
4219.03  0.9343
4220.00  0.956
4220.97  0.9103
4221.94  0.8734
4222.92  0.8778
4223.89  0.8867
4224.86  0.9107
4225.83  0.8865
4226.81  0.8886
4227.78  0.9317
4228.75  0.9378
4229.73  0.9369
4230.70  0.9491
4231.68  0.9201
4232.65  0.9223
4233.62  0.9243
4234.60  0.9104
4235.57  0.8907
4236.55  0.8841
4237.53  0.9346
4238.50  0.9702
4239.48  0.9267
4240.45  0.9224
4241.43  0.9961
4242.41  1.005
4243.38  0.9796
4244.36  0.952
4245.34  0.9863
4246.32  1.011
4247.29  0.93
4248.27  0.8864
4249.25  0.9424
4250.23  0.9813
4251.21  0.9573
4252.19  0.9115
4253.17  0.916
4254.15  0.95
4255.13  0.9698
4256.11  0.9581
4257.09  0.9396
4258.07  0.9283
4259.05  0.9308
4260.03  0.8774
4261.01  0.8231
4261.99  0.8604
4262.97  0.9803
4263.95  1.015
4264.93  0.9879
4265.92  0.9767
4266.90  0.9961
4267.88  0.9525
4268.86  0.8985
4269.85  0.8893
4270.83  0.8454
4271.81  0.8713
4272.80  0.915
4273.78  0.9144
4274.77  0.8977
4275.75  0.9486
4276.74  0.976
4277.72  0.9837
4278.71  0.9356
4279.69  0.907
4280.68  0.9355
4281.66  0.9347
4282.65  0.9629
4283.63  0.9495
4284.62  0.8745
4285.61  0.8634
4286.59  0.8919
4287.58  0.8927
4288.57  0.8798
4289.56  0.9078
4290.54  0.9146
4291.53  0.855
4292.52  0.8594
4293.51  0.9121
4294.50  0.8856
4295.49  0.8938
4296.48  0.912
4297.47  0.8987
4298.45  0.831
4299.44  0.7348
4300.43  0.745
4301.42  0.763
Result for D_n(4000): 1.3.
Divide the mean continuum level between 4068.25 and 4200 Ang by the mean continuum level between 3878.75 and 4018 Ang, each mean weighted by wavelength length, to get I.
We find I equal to 1.2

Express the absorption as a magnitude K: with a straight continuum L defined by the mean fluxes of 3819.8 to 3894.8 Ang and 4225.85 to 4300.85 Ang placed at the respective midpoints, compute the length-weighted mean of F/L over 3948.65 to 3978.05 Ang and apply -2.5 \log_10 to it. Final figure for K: 0.17 mag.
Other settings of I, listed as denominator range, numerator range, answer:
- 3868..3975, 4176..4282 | 1.36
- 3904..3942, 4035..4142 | 1.21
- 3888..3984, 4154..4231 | 1.32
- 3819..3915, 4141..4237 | 1.28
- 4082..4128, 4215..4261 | 1.14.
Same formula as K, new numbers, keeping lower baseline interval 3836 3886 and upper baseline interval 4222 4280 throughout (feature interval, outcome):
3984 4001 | -0.11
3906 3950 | 0.05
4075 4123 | 0.06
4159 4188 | 0.02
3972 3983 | 0.18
